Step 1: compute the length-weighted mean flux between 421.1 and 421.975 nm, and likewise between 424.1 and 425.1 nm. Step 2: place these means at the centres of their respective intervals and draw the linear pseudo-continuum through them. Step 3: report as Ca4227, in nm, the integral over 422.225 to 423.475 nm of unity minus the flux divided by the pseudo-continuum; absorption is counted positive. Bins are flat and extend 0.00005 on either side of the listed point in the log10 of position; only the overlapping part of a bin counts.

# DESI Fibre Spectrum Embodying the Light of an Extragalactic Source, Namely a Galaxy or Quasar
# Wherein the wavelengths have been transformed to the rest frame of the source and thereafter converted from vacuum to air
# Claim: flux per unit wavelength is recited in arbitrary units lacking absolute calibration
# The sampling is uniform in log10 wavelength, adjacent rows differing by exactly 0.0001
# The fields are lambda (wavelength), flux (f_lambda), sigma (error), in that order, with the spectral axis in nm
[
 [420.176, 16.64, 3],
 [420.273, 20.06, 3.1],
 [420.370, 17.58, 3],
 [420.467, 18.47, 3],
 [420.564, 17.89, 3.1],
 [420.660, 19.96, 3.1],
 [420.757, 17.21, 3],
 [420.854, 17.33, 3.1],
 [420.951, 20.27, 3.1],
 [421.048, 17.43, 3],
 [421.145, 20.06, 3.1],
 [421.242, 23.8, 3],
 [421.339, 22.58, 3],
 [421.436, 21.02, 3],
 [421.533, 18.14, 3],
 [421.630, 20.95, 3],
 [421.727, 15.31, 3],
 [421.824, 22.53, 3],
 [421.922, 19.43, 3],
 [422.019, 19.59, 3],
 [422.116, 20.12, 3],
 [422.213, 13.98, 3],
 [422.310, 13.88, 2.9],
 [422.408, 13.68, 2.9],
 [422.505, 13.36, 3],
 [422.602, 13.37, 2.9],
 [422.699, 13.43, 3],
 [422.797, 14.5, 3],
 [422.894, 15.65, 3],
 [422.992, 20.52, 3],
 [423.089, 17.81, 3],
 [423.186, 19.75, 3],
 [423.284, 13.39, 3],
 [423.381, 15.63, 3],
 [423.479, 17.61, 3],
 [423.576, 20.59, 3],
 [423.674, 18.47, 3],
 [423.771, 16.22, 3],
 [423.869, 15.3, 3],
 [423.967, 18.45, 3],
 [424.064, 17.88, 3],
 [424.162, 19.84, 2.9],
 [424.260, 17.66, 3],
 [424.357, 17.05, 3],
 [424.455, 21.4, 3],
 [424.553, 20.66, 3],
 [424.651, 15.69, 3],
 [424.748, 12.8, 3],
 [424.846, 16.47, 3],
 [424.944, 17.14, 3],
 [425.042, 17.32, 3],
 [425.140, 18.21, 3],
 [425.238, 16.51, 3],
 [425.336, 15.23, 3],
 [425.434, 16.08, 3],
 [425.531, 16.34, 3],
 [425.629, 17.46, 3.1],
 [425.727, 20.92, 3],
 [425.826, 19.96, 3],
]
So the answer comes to 0.24 nm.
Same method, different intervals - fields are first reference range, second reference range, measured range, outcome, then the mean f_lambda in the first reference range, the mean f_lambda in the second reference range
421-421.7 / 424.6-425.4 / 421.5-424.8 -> 0.19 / 20.4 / 16.2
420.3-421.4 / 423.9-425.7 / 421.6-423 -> 0.16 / 19.4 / 17.4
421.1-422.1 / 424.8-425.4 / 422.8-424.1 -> 0.08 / 20.3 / 16.8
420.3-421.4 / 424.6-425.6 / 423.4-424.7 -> -0.09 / 19.4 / 16.2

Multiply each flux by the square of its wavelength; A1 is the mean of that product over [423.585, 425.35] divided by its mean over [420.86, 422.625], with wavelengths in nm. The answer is 0.96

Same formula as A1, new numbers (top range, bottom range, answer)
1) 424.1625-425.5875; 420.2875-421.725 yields 0.90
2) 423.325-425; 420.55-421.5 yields 0.90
